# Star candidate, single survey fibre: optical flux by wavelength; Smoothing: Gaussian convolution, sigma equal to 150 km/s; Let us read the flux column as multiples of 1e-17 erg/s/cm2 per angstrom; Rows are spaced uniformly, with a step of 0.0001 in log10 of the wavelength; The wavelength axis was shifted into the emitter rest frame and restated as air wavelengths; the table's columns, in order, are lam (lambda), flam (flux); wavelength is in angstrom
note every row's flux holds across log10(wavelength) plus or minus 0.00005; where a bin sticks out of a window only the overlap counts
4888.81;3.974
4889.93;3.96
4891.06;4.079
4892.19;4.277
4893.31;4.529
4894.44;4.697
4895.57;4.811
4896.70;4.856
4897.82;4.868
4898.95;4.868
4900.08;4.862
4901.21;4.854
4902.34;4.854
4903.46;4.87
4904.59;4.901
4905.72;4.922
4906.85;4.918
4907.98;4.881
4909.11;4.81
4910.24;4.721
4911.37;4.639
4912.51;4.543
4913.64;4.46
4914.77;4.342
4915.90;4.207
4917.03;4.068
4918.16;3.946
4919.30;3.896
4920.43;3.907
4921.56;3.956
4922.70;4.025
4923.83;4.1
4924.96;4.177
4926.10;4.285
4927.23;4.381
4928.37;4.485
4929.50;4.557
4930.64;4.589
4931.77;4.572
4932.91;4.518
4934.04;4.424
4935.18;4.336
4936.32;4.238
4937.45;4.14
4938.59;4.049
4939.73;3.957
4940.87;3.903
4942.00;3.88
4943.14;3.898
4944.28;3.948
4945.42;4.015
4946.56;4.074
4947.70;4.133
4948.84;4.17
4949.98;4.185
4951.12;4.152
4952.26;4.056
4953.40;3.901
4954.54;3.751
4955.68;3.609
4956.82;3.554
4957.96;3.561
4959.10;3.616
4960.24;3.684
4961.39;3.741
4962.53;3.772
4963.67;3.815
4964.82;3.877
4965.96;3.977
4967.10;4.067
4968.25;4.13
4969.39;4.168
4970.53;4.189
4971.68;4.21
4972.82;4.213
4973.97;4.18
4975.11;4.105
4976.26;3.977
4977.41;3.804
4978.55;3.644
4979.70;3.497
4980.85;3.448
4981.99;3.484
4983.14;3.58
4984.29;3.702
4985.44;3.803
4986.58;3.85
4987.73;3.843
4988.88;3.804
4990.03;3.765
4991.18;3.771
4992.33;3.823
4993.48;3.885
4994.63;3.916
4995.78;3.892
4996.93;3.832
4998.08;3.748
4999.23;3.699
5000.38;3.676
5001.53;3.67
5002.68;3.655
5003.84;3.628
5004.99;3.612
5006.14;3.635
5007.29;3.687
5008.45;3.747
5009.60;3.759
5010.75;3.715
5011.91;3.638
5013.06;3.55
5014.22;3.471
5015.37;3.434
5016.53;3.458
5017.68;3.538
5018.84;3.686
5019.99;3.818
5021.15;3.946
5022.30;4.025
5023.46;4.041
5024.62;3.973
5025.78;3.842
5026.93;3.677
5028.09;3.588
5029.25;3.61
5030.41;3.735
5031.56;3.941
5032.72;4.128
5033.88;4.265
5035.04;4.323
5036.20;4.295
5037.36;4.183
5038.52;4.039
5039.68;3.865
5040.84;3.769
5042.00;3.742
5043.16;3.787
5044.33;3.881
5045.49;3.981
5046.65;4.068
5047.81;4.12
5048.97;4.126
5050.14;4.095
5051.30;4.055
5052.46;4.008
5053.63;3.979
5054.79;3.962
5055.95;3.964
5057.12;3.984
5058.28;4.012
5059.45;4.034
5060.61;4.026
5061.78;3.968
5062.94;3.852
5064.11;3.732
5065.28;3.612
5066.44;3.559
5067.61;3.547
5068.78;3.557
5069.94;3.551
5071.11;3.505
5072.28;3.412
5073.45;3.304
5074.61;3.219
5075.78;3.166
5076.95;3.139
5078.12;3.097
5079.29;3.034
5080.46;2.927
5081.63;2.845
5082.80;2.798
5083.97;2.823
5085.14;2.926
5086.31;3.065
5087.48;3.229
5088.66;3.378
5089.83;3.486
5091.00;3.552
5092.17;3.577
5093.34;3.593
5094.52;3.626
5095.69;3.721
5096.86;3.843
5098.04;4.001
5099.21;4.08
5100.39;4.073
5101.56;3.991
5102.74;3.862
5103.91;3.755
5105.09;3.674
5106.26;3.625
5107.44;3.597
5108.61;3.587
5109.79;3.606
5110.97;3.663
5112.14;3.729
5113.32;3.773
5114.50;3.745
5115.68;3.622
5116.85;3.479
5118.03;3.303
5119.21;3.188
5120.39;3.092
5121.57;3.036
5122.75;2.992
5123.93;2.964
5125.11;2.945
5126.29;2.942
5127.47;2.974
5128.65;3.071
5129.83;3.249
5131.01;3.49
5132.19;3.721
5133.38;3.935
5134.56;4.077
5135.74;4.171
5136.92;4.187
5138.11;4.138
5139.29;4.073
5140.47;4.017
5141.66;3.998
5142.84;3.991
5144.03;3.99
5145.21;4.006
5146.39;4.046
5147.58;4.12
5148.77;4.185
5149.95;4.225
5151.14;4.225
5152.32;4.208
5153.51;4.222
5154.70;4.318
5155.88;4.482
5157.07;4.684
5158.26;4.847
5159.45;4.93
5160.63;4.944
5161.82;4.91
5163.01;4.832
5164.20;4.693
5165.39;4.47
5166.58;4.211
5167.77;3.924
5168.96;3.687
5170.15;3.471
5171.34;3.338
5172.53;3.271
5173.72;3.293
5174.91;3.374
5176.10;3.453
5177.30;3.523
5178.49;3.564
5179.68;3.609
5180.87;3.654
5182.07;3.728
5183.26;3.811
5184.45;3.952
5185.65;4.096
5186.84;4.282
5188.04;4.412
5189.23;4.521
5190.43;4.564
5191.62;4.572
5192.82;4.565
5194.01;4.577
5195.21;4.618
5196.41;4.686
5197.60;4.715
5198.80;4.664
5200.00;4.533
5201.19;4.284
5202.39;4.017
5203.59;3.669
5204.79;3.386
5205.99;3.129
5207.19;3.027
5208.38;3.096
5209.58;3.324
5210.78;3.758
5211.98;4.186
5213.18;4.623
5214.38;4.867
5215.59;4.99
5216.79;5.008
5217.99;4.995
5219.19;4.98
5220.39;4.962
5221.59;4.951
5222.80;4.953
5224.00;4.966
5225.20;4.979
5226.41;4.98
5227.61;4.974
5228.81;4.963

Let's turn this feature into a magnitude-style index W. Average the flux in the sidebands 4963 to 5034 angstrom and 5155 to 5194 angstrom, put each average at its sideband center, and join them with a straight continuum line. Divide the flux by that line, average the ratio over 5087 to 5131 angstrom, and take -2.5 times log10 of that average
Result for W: 0.14 mag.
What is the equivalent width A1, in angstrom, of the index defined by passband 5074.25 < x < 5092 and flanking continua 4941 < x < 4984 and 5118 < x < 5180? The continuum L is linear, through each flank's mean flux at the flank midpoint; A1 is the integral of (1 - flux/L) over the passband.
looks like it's 3.5 angstrom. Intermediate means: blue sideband 3.89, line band 3.12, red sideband 3.87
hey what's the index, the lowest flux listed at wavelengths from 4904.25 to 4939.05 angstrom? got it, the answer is 3.896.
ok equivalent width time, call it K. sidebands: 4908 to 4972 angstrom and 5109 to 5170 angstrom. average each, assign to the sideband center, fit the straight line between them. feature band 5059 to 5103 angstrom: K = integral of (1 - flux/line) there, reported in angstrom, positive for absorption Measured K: 5.3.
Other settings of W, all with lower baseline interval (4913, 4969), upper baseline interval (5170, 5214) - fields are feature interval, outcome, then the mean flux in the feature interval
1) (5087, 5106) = 0.08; 3.72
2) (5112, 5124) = 0.18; 3.36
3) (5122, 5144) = 0.10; 3.61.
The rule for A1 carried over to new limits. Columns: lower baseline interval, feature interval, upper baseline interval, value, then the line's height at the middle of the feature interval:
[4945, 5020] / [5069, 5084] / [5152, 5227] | 3.15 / 4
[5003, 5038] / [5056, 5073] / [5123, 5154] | 0.26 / 3.8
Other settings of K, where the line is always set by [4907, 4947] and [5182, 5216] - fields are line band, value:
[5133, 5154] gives 0.40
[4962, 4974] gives 0.56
